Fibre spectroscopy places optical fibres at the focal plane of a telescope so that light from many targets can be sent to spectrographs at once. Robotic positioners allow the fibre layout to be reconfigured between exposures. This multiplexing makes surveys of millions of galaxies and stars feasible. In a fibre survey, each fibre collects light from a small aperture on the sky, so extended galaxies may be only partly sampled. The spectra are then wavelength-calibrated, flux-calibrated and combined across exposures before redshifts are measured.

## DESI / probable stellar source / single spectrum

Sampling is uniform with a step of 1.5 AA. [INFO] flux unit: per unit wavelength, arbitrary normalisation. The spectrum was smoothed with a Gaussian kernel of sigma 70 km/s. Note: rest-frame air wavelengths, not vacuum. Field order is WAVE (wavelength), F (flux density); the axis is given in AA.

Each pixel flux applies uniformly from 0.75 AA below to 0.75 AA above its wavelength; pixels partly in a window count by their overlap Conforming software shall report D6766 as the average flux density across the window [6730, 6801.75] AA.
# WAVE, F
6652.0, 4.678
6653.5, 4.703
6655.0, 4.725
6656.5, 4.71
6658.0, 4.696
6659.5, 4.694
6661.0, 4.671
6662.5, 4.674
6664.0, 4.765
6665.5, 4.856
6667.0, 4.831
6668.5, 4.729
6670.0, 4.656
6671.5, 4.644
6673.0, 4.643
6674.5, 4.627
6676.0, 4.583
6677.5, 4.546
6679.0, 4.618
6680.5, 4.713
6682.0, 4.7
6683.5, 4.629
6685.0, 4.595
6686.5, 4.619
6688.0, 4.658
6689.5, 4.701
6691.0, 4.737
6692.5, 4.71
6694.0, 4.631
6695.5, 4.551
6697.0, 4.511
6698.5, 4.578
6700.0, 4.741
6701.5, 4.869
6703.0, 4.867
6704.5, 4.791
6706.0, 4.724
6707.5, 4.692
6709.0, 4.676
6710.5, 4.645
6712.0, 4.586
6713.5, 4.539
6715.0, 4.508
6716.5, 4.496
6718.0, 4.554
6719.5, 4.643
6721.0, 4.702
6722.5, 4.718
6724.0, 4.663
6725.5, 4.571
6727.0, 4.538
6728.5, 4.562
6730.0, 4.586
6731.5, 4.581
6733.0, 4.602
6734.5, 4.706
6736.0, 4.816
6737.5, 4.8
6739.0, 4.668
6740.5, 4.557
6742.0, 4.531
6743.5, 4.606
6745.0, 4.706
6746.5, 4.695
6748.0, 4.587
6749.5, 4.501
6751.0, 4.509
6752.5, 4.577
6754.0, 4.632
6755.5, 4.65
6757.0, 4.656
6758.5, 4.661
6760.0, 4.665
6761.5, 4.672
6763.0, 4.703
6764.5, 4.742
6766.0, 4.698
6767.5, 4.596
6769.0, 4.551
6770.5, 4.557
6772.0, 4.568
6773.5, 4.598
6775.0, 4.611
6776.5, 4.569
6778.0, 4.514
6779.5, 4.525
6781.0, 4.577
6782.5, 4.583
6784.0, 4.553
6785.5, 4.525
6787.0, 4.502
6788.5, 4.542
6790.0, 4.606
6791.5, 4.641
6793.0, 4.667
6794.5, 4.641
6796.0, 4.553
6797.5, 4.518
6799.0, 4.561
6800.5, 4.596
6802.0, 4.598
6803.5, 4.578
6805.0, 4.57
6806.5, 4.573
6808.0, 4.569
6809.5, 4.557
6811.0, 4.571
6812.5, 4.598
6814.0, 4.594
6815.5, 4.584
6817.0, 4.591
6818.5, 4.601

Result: 4.61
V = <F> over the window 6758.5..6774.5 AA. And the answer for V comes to 4.64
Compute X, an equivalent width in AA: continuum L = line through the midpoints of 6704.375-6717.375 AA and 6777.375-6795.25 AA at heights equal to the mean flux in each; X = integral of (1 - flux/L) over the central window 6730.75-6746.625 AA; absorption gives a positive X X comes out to -0.2 AA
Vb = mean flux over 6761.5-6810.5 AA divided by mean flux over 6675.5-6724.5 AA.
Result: 0.99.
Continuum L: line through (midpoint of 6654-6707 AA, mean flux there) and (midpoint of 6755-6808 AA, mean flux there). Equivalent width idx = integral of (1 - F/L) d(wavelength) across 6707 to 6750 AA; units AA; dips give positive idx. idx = 0.2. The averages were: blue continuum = 4.69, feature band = 4.62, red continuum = 4.6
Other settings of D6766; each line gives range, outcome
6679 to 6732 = 4.65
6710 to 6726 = 4.6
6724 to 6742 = 4.63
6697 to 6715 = 4.68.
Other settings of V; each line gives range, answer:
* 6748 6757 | 4.58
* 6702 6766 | 4.64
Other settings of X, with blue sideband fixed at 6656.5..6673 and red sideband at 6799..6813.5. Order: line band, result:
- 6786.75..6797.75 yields 0.0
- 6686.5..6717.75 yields 0.2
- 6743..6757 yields 0.1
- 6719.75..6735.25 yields 0.1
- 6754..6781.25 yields 0.0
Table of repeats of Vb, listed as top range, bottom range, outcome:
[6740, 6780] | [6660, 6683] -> 0.98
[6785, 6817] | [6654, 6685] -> 0.98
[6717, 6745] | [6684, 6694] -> 0.99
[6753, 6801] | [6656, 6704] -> 0.98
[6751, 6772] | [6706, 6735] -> 1.01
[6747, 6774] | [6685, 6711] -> 0.99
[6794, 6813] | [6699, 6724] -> 0.98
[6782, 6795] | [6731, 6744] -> 0.98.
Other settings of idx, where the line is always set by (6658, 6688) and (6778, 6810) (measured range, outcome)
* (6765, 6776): -0.02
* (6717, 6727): 0.00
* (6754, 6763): -0.12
